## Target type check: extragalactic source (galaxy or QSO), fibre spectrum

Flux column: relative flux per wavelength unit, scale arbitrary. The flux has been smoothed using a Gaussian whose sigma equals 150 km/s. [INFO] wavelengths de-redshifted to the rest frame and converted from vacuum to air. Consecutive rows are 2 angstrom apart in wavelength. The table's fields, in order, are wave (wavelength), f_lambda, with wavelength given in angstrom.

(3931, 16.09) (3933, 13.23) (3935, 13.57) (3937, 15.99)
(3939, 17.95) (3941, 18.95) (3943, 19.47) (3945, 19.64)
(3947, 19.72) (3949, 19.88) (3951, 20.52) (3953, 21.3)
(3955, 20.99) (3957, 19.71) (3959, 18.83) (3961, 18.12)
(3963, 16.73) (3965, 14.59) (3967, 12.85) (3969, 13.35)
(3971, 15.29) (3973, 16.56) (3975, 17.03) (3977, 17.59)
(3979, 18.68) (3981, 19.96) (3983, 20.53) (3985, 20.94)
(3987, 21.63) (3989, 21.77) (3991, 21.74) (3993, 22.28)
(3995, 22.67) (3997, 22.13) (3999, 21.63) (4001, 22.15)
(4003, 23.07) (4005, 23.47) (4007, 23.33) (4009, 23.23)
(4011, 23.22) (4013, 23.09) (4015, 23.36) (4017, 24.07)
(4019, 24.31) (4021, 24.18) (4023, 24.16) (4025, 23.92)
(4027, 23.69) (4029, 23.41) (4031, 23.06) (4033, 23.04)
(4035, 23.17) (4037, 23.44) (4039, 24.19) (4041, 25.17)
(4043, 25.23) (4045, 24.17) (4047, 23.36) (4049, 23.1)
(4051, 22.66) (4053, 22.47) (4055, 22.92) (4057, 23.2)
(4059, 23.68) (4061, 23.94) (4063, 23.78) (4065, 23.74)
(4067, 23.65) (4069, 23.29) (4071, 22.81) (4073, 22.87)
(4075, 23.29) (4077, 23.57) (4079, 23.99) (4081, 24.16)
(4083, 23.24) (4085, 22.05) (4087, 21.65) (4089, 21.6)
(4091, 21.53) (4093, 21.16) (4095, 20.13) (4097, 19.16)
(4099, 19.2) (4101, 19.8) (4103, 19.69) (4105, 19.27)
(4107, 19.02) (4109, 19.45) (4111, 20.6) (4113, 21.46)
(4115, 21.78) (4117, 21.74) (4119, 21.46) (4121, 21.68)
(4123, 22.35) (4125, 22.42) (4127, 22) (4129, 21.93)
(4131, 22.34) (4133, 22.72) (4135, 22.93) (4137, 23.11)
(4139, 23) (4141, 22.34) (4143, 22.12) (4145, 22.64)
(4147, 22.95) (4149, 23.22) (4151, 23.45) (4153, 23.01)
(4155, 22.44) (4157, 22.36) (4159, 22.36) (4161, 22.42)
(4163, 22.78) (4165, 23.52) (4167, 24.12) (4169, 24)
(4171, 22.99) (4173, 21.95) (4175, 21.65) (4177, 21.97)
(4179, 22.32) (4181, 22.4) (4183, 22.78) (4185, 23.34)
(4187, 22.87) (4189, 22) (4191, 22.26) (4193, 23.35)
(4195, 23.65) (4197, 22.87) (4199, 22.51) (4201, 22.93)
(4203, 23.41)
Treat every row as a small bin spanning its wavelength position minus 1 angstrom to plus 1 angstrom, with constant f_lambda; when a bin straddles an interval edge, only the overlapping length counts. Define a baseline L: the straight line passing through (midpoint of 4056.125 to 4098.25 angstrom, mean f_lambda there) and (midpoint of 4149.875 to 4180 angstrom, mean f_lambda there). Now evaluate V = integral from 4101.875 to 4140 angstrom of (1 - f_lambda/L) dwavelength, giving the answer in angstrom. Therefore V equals 2.01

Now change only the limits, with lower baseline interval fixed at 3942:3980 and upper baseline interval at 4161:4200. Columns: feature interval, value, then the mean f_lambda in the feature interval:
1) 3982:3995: -2.12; 21.6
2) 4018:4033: -3.41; 23.8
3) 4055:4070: -2.51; 23.6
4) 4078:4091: -1.27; 22.7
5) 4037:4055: -3.55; 23.7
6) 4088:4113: 1.09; 20.1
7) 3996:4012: -3.29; 22.8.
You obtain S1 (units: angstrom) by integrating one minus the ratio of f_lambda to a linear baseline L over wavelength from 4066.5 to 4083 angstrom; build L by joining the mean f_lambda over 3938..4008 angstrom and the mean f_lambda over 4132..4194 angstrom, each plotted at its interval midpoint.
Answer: -1.7 angstrom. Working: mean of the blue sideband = 19.6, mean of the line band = 23.4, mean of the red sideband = 22.8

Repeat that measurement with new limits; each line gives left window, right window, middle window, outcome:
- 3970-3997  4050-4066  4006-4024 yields -2.0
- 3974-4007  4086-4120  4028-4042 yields -1.8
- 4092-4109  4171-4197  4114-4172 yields -4.1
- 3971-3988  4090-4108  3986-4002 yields -2.5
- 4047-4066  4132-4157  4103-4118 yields 1.7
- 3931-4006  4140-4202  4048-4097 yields -4.3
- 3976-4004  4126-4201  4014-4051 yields -3.8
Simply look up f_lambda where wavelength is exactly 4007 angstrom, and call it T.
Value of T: 23.33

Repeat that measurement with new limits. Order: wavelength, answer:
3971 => 15.29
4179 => 22.32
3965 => 14.59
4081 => 24.16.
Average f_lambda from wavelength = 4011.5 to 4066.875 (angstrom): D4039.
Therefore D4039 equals 23.6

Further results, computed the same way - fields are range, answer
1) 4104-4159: 22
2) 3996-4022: 23.2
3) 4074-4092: 22.8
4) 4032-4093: 23.3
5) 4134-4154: 22.9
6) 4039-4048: 24.5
